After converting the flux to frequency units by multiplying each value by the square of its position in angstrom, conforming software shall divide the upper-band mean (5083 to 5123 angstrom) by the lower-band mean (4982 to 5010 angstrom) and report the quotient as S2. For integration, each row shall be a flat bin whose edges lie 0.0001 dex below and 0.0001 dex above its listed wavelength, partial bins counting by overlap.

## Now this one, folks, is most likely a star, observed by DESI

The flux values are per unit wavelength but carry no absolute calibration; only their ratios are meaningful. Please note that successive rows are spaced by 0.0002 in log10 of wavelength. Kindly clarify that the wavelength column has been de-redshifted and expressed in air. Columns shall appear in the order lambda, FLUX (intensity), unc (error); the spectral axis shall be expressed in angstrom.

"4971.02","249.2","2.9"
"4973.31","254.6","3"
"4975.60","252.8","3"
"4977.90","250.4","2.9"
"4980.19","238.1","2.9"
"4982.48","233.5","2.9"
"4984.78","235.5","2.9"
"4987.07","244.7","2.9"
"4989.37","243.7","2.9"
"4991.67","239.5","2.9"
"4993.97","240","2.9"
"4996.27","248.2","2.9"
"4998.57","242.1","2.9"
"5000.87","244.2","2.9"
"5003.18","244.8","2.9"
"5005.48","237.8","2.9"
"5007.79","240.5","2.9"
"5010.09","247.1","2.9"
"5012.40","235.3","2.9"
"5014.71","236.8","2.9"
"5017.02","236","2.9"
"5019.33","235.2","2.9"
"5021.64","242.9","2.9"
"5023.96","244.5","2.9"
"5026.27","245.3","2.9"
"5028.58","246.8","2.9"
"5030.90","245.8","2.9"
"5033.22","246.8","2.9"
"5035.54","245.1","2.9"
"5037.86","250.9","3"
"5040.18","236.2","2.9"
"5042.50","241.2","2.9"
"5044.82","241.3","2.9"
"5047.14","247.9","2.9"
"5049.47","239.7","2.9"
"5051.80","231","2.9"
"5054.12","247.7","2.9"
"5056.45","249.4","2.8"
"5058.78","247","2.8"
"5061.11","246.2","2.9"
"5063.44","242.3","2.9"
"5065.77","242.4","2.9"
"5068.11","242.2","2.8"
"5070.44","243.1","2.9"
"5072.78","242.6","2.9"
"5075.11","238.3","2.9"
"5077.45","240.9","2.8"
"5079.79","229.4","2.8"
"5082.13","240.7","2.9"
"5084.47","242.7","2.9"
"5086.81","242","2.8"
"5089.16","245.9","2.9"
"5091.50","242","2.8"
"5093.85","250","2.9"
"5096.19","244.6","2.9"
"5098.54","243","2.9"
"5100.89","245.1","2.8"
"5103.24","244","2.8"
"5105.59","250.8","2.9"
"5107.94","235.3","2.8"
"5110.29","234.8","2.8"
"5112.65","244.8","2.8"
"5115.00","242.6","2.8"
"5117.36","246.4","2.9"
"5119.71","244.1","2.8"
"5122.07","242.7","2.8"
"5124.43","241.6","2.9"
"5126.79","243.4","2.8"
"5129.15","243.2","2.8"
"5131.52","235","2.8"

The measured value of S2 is 1.1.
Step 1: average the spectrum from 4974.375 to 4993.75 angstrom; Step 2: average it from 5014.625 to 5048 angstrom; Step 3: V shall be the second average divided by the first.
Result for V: 1.0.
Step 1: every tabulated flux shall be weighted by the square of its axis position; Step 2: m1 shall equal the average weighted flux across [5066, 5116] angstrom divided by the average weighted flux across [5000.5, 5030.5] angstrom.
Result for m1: 1.03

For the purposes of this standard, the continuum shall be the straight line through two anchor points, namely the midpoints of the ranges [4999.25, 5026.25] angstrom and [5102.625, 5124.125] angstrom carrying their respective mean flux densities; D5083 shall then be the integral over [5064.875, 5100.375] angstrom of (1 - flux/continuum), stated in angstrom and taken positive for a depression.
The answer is 0.0 angstrom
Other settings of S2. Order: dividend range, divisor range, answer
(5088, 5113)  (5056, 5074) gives 1.01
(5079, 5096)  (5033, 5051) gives 1.01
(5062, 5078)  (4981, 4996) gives 1.04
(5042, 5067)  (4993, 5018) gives 1.03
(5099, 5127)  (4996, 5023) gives 1.05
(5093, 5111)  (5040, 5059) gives 1.03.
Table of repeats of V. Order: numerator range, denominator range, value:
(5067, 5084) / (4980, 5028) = 1.00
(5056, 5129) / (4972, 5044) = 1.00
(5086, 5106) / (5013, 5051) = 1.01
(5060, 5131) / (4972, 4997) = 1.00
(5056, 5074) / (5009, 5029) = 1.01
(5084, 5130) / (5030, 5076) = 1.00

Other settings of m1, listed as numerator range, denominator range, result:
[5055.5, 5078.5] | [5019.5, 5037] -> 1.01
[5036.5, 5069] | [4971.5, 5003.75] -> 1.02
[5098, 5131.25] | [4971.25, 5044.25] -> 1.04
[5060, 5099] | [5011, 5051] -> 1.02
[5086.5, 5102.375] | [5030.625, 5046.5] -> 1.03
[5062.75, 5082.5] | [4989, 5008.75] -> 1.02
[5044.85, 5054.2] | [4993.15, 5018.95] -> 1.02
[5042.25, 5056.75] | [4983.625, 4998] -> 1.03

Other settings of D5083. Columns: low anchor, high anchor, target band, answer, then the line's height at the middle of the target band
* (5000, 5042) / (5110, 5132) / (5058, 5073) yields -0.1 angstrom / 242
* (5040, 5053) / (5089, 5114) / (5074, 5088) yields 0.2 angstrom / 242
